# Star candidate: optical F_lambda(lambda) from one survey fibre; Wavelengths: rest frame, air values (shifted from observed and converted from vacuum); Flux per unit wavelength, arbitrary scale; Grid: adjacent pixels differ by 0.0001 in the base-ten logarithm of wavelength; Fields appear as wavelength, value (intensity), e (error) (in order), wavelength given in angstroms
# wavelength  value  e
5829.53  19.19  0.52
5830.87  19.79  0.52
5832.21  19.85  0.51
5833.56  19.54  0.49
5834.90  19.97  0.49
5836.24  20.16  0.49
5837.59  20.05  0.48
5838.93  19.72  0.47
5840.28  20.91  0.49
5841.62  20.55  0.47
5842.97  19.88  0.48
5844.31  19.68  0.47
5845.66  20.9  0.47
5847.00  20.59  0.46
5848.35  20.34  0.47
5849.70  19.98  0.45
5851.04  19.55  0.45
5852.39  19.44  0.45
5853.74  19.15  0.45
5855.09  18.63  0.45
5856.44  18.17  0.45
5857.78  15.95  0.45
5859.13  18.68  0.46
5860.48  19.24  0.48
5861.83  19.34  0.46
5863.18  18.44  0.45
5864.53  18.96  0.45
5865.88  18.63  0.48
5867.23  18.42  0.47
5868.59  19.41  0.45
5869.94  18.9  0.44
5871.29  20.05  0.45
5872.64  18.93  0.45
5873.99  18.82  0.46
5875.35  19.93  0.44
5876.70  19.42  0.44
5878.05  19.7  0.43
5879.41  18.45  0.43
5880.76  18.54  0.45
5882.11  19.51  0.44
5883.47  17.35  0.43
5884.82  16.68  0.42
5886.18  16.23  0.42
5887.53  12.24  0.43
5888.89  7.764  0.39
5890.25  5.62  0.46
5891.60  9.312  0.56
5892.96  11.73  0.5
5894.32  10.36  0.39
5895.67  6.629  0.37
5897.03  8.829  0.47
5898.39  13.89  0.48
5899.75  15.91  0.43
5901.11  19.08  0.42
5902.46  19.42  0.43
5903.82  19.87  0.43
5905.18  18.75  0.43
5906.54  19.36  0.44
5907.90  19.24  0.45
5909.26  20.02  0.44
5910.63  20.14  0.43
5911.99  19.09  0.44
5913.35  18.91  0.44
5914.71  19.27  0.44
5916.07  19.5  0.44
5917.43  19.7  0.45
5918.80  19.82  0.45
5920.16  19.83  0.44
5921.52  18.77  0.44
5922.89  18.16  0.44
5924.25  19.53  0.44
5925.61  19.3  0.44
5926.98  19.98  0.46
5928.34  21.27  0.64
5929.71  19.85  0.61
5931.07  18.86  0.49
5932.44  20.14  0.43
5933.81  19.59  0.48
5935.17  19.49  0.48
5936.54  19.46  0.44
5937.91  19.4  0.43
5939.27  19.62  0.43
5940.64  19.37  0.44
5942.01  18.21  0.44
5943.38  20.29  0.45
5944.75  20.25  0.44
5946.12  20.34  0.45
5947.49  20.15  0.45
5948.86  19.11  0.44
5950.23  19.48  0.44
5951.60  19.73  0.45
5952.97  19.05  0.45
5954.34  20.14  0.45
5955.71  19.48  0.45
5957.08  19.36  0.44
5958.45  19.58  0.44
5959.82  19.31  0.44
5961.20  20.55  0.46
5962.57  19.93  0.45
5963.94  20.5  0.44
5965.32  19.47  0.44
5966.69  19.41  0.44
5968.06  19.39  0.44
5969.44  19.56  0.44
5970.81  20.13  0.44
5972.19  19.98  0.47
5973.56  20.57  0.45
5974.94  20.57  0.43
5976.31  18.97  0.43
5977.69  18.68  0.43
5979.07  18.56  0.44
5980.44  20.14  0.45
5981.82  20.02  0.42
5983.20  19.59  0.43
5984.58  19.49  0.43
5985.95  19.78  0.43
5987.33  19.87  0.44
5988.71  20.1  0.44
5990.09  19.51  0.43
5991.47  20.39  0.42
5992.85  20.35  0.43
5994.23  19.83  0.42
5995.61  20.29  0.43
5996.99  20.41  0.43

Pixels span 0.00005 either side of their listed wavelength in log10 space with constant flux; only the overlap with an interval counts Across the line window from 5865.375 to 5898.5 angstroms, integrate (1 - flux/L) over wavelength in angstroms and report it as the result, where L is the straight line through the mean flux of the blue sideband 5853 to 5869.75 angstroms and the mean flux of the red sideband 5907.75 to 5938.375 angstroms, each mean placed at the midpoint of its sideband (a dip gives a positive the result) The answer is 6.06 angstroms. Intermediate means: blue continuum 18.6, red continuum 19.5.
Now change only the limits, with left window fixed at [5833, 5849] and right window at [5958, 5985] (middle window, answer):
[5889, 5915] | 6.0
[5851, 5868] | 1.3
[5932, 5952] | 0.2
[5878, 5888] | 1.4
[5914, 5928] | 0.3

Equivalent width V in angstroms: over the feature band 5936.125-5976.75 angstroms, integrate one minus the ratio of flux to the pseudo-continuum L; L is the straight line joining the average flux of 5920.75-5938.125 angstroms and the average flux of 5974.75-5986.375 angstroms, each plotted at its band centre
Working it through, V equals -0.4 angstroms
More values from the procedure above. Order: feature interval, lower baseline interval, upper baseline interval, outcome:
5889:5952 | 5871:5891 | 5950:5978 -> 1.0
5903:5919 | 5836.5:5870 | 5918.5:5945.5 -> 0.0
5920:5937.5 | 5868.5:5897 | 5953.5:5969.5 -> -1.6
